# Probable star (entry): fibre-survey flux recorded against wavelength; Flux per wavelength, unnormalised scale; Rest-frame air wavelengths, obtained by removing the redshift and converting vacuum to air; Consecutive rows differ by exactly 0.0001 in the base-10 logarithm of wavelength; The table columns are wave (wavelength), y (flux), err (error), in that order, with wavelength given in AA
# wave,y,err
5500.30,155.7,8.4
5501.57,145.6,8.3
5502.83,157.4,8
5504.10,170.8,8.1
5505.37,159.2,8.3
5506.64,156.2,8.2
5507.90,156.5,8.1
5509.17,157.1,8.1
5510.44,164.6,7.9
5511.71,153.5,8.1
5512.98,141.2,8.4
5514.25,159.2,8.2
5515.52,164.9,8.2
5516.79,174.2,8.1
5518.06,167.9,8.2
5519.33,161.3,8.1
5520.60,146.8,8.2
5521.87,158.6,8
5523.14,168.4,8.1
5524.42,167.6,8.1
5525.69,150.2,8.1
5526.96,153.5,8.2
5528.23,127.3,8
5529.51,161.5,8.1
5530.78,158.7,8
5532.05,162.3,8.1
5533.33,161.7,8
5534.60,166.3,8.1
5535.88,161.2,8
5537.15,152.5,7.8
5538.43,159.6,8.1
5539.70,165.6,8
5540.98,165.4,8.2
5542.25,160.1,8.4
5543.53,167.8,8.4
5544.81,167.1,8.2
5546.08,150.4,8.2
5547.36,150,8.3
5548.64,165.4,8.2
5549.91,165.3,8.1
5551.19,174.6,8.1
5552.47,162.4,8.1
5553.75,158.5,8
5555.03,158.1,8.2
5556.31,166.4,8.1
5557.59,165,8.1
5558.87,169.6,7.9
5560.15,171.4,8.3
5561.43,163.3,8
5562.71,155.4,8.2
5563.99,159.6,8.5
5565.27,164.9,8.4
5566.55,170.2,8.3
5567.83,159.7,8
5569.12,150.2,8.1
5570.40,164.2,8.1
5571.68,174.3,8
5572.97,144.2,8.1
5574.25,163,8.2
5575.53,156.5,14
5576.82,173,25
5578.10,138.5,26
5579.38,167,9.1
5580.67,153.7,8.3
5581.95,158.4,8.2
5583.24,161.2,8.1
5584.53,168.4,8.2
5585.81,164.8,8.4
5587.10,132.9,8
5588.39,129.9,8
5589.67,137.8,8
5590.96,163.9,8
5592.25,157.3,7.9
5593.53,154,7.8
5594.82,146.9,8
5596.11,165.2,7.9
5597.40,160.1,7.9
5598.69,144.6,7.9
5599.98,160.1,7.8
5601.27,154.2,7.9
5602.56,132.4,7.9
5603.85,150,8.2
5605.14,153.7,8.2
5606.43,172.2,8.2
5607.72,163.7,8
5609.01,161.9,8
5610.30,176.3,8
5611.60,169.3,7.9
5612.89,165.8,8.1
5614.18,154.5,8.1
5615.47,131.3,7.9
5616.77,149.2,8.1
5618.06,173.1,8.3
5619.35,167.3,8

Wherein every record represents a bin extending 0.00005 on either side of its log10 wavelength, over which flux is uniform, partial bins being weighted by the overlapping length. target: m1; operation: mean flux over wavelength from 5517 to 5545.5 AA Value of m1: 160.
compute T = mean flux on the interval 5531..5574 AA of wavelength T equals 162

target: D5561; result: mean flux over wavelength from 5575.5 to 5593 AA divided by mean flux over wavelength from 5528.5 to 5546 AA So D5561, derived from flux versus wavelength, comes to 1.0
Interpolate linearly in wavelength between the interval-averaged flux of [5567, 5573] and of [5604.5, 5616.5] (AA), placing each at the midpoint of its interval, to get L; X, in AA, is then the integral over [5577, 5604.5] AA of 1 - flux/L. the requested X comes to 1.3 AA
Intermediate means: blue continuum 160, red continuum 161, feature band 153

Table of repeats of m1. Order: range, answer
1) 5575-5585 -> 159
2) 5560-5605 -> 156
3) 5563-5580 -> 160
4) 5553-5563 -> 164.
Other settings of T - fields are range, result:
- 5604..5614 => 165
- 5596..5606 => 152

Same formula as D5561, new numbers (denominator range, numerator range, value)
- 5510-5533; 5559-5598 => 1.00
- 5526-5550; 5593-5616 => 0.99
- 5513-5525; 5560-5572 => 1.00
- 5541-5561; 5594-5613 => 0.97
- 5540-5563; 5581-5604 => 0.93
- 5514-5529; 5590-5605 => 0.97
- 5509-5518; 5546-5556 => 1.01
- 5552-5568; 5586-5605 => 0.92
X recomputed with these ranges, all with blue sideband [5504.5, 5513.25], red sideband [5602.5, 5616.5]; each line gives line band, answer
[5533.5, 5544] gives -0.4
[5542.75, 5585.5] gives -1.2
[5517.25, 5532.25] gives 0.0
